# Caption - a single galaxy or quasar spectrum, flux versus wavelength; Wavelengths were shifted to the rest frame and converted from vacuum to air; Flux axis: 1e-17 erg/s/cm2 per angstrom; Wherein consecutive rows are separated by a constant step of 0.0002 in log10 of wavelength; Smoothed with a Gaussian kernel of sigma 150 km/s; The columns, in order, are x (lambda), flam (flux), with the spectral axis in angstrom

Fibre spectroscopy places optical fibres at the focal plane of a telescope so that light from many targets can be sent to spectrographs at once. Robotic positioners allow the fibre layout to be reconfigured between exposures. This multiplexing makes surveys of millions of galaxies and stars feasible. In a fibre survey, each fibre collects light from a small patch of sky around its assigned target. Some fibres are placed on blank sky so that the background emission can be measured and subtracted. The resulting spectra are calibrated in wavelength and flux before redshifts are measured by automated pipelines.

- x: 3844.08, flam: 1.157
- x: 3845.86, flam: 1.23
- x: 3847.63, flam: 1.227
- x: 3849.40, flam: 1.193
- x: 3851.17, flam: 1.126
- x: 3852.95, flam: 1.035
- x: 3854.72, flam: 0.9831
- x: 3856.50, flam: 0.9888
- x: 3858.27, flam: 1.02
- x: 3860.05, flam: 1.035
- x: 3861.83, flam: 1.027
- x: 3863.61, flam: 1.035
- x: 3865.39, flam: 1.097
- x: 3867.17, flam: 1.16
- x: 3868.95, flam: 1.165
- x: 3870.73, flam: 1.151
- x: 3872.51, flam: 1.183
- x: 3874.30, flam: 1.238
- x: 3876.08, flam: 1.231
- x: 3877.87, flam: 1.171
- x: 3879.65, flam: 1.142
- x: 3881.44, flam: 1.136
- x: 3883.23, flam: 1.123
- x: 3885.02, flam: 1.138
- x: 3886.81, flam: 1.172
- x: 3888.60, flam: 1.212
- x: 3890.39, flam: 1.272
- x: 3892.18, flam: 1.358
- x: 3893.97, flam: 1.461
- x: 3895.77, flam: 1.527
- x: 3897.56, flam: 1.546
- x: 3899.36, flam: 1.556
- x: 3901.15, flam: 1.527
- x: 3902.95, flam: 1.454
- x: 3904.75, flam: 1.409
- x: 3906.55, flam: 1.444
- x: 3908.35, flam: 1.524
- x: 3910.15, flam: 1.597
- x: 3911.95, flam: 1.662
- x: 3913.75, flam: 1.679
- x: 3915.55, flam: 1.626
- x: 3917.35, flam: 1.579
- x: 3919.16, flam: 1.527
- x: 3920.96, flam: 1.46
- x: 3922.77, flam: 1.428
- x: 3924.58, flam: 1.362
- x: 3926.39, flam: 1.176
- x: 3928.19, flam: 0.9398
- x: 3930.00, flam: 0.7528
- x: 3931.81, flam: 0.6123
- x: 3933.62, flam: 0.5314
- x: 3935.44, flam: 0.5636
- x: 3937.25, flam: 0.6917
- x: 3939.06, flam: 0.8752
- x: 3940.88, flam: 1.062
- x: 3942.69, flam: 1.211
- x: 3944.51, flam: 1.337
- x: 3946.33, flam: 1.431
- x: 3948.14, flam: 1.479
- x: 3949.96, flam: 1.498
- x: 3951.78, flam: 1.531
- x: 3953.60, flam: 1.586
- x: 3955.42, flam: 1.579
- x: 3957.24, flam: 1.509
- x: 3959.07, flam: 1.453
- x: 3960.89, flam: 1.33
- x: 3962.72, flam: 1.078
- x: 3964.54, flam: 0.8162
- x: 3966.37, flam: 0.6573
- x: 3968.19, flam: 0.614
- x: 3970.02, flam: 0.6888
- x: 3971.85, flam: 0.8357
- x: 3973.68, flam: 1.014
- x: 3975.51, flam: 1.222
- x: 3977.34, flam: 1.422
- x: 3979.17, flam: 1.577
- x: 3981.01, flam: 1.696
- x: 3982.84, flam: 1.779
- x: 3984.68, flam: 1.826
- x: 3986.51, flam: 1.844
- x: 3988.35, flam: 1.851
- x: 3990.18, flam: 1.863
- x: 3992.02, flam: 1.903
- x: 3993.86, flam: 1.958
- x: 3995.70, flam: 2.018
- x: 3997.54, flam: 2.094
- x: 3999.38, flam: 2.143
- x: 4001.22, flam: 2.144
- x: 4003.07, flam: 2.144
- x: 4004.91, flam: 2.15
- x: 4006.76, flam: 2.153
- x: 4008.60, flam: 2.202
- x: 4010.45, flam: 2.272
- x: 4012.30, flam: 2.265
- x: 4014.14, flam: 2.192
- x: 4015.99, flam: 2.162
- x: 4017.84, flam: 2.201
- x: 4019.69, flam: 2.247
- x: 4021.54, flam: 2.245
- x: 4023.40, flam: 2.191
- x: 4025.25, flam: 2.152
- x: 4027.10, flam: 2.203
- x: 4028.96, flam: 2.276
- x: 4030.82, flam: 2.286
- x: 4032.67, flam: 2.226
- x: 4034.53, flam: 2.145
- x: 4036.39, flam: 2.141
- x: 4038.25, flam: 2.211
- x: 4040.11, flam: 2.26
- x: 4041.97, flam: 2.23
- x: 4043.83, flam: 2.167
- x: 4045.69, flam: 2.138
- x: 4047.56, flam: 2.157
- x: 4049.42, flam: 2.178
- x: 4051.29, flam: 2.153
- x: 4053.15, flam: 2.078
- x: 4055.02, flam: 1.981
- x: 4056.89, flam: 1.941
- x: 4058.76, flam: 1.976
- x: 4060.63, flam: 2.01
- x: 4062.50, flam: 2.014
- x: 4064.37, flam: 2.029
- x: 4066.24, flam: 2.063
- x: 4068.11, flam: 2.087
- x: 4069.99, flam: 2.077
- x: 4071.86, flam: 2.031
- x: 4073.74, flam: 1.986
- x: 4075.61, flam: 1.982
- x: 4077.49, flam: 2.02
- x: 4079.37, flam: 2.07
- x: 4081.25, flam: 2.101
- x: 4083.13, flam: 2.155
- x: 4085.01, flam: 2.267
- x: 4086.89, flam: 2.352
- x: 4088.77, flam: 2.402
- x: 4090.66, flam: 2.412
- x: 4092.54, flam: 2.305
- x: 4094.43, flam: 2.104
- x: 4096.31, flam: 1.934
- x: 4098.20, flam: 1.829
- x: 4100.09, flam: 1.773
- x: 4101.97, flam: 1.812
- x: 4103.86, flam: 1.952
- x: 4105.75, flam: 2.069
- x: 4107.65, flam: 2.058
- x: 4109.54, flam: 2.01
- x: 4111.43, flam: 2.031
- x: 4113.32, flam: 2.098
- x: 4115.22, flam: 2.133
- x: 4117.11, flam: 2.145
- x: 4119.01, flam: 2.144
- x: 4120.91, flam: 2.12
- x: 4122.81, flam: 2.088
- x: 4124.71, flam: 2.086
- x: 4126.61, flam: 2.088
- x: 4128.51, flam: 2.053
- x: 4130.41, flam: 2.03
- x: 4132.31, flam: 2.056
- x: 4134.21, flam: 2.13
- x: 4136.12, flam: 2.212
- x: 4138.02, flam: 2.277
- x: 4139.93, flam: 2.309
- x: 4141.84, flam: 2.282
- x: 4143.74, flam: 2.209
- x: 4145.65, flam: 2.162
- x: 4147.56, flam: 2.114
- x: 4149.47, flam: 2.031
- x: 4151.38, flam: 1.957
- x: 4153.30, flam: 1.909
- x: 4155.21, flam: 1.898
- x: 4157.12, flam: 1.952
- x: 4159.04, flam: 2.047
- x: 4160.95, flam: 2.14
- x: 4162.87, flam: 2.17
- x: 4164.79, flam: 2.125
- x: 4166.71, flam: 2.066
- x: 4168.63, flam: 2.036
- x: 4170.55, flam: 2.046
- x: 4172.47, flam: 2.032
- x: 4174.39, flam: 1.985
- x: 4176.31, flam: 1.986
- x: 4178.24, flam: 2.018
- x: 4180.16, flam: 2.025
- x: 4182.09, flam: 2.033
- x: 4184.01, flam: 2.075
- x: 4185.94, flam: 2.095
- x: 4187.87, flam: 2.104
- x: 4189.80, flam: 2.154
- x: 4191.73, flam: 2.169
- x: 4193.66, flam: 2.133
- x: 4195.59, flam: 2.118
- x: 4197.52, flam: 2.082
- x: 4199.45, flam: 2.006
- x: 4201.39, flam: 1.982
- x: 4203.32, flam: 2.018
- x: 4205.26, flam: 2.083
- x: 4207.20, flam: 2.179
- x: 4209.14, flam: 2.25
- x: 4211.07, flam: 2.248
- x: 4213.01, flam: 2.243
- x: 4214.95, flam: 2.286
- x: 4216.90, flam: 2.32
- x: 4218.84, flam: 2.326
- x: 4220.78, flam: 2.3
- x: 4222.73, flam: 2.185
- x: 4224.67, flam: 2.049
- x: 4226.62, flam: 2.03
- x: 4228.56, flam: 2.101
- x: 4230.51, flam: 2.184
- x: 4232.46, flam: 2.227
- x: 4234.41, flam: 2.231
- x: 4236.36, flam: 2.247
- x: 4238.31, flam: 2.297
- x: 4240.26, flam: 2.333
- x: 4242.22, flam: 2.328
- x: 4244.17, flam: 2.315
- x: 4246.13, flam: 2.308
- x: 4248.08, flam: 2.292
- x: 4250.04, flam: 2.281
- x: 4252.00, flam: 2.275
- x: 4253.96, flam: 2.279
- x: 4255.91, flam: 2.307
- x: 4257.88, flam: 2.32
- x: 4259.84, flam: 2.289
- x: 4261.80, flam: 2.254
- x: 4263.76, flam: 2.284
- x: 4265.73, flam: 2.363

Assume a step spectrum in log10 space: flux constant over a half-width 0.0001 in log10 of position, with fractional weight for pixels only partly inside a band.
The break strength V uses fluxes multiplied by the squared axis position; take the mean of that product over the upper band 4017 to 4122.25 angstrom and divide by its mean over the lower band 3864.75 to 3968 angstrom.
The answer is 1.81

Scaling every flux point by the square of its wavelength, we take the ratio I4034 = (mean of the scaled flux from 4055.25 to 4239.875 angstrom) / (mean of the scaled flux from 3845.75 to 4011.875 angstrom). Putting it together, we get 1.7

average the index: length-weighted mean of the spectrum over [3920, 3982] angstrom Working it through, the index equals 1.15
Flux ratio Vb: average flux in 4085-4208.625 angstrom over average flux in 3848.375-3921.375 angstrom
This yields 1.62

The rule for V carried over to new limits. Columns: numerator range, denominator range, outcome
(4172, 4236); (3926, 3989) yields 2.00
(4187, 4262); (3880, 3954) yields 1.99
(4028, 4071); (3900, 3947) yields 1.81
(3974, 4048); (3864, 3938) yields 1.73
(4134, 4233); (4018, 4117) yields 1.06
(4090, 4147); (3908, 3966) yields 1.83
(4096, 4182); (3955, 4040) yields 1.21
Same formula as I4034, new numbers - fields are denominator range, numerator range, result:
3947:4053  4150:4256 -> 1.29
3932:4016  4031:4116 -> 1.45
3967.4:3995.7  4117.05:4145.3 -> 1.55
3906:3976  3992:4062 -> 1.87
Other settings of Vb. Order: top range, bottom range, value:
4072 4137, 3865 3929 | 1.55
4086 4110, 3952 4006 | 1.34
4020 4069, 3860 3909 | 1.68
